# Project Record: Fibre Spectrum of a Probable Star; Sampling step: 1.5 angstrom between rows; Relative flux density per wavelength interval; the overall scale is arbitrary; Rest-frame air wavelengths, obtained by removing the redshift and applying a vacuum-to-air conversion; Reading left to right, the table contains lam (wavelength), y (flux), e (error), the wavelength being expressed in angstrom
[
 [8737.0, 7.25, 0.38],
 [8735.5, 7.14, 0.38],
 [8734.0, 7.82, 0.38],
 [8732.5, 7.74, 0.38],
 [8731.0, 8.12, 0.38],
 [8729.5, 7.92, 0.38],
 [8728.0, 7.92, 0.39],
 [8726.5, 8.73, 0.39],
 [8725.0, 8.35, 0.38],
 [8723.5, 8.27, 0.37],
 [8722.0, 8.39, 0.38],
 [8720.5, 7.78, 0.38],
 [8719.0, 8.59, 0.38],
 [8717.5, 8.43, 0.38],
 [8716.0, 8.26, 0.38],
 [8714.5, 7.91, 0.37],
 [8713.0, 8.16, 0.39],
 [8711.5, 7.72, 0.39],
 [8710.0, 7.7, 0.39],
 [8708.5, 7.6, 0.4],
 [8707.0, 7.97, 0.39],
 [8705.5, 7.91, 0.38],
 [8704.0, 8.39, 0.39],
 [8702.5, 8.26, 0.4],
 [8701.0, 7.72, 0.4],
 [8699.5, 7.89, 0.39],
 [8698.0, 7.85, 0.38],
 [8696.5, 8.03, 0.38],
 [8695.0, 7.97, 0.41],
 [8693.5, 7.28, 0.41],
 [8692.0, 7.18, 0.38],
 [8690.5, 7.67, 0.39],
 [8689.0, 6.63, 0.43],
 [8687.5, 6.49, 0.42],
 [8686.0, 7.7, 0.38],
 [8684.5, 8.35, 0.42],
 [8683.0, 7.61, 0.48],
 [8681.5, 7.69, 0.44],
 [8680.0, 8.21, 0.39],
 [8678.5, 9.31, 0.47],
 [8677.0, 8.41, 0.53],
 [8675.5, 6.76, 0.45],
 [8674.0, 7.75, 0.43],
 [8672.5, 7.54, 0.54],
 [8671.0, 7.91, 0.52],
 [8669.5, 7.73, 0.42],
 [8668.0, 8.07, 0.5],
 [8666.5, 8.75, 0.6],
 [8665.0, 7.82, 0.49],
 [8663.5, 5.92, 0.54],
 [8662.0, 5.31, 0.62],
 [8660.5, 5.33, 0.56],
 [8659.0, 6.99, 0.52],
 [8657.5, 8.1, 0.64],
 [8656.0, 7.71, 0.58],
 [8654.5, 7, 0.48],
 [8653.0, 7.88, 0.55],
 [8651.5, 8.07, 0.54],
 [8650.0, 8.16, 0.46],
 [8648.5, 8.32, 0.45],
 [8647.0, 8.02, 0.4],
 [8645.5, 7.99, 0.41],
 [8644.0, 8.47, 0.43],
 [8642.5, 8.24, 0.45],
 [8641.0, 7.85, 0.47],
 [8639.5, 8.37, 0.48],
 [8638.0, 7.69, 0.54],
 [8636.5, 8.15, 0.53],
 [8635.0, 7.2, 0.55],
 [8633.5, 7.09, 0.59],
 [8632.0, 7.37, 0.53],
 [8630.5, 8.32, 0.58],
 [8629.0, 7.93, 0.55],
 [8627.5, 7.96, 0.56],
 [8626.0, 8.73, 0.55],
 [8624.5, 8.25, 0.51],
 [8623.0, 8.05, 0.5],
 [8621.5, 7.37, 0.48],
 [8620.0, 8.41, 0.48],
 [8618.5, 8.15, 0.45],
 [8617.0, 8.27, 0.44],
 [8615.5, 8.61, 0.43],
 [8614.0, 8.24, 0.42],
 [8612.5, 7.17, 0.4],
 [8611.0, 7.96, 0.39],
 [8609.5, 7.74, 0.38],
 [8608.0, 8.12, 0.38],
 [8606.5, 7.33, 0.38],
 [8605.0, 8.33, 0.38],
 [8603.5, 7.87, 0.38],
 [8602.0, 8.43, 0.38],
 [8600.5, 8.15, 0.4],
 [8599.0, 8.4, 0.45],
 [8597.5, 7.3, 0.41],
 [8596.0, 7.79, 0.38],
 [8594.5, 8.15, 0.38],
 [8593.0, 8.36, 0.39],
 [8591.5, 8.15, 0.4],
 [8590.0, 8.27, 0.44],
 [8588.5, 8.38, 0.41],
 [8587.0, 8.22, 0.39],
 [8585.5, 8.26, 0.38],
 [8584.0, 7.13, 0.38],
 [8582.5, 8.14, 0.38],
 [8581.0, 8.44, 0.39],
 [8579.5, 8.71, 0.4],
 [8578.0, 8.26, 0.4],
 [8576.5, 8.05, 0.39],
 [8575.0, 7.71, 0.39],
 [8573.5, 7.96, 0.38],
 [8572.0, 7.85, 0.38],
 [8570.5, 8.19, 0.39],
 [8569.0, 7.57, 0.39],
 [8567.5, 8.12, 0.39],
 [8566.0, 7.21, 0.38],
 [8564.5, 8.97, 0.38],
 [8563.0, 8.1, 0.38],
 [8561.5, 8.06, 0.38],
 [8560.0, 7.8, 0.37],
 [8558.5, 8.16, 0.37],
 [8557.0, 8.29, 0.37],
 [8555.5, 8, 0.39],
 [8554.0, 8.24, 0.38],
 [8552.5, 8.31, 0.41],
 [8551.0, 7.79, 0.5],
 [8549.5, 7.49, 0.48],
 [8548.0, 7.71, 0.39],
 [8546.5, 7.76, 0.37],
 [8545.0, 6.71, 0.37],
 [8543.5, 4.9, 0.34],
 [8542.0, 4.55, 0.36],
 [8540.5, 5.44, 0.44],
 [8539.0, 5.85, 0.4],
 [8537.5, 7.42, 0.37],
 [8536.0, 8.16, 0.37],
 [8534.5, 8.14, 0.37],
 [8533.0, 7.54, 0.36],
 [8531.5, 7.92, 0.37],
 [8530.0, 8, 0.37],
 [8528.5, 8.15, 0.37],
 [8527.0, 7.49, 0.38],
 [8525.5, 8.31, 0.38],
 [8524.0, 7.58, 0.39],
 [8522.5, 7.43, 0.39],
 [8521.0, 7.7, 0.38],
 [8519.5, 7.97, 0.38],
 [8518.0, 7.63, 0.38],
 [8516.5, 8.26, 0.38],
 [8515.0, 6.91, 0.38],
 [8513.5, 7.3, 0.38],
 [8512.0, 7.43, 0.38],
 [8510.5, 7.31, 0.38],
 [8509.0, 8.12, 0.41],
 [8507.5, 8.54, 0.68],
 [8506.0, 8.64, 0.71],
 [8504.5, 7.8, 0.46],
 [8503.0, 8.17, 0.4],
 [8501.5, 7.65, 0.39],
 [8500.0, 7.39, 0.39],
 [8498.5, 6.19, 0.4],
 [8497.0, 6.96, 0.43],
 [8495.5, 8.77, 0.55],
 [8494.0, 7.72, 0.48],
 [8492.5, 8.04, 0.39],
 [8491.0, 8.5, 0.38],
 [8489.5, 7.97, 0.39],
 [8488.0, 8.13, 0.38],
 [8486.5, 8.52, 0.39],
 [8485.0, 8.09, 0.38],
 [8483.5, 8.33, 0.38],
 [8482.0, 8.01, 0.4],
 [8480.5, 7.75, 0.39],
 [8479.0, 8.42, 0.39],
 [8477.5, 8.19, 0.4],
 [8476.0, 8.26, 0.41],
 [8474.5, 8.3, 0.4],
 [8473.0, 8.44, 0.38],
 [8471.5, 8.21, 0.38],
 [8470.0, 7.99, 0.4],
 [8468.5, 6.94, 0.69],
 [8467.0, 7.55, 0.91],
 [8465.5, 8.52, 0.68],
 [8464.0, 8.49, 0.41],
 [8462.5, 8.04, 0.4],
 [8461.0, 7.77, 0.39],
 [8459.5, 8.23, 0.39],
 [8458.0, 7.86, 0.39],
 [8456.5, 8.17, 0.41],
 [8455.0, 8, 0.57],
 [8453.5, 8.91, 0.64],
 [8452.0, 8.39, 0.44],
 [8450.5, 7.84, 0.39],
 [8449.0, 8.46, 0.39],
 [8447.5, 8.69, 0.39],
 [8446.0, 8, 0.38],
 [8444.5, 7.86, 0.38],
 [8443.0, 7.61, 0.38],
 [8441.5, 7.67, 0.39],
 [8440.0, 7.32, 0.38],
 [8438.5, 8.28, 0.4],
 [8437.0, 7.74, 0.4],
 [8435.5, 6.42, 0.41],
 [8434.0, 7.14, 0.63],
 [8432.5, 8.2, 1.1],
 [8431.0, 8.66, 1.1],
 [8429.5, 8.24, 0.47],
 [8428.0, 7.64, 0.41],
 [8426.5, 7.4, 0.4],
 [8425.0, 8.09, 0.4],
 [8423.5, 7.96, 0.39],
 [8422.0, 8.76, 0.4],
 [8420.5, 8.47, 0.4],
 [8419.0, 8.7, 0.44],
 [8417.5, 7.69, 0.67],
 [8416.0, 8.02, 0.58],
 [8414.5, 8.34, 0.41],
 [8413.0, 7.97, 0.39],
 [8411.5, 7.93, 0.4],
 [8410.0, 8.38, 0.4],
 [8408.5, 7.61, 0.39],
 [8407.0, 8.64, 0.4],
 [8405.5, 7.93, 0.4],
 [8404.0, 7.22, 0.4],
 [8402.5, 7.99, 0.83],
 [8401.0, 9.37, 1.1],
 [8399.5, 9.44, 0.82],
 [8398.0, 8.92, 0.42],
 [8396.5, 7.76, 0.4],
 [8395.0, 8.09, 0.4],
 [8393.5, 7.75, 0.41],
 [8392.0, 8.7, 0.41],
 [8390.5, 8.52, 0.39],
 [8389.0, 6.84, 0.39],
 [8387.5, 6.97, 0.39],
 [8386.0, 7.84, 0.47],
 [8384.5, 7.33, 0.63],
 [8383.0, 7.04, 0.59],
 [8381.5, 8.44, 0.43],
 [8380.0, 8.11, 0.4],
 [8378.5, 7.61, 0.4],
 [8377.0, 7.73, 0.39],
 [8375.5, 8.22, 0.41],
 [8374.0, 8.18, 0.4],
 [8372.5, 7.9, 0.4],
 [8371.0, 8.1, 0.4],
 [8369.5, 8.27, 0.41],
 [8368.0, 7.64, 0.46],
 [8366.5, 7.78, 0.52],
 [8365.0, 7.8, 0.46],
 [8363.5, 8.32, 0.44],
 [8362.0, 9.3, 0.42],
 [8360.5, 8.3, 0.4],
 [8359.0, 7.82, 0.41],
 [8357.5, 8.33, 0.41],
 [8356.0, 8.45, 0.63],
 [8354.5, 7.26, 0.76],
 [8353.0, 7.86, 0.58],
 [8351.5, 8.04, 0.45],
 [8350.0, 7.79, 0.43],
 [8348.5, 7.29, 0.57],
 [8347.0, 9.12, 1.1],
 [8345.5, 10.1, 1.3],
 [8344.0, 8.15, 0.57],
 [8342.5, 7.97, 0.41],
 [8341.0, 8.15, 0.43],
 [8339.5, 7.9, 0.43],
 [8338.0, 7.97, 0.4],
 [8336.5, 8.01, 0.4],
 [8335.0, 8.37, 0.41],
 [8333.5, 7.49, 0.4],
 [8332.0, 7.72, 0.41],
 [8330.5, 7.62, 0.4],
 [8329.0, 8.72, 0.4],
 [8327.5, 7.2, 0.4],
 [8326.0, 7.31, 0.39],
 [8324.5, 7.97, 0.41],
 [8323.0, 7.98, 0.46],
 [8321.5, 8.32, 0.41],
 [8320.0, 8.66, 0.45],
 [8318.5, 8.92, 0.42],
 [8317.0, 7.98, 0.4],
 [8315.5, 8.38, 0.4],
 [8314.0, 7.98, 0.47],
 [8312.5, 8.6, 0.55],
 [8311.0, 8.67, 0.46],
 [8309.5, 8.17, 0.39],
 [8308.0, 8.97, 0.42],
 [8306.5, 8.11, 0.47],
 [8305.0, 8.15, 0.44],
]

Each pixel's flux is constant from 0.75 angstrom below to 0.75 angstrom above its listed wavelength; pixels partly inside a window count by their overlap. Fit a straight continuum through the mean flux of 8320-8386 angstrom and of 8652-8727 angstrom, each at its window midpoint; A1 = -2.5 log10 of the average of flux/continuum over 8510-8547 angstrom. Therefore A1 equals 0.09 mag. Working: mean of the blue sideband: 8.03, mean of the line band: 7.27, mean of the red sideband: 7.74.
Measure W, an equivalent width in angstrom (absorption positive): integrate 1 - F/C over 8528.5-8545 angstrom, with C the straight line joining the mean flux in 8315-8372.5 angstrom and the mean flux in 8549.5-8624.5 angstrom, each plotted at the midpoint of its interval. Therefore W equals 2.5 angstrom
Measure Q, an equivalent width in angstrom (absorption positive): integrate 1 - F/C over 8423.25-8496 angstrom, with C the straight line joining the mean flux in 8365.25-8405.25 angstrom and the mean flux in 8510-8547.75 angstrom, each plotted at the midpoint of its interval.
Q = -4.0 angstrom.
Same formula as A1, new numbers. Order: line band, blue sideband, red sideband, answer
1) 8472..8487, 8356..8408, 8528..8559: -0.08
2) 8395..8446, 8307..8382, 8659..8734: 0.00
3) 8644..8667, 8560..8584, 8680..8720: 0.06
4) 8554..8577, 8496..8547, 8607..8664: -0.07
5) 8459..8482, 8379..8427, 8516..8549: -0.06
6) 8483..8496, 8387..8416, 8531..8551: -0.12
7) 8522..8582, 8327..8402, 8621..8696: 0.02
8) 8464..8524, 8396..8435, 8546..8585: 0.02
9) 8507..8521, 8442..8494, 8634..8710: 0.04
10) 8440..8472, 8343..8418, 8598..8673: 0.00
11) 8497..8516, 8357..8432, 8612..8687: 0.05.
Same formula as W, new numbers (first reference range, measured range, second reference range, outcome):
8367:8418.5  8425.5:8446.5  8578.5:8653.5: 0.8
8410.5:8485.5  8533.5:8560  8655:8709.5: 2.0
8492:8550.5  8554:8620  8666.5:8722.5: -3.9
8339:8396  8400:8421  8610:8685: -0.5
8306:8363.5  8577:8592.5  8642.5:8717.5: -0.7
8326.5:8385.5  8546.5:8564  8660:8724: -0.3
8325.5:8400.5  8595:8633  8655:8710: -1.5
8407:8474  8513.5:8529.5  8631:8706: 0.4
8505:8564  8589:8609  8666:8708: -1.0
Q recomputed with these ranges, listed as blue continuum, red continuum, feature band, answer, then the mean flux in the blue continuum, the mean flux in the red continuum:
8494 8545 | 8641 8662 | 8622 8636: -0.5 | 7.44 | 7.63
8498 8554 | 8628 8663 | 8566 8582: -1.1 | 7.47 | 7.62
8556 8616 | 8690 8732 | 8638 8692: 2.4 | 8.05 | 8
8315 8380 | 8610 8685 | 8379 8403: 0.0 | 8.09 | 7.81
